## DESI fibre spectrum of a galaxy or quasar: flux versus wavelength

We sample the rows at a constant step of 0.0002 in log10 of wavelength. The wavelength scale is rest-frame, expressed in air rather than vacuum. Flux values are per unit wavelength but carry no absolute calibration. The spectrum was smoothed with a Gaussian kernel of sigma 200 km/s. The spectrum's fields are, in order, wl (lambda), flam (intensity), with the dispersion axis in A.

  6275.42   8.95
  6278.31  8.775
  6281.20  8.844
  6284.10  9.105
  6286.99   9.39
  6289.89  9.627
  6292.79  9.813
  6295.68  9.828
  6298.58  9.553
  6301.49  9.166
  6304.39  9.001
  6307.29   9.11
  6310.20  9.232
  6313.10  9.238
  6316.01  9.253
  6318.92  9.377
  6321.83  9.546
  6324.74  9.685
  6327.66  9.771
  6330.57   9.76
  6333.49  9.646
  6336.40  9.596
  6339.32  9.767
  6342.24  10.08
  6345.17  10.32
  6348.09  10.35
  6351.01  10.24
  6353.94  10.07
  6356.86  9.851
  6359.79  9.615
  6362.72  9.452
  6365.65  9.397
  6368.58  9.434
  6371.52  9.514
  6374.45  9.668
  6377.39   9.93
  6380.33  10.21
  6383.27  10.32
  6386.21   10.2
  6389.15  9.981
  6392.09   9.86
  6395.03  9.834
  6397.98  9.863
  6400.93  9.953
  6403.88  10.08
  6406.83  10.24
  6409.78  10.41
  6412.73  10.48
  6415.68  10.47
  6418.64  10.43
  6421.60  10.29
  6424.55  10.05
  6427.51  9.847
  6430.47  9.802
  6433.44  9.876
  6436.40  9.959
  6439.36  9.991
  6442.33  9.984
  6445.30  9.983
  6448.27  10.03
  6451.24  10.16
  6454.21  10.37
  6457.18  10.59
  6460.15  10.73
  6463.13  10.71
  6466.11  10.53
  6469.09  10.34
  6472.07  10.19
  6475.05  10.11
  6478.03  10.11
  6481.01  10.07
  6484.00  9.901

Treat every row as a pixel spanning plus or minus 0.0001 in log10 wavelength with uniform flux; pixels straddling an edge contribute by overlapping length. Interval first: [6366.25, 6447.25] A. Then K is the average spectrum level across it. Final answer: 10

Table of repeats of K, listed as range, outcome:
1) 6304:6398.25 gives 9.74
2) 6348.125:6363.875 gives 9.9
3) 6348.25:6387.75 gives 9.86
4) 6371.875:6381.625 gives 9.88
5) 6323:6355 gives 9.93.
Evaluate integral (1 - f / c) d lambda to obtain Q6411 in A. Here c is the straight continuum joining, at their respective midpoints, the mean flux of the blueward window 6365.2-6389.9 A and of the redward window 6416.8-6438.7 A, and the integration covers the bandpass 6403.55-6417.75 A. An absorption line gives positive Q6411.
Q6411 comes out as -0.5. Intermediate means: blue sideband 9.86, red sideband 10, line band 10.4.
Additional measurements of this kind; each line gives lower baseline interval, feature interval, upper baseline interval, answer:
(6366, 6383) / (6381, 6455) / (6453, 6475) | 0.1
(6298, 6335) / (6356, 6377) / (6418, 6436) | 0.3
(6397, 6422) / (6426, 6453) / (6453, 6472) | 1.1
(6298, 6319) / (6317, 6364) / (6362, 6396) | -1.6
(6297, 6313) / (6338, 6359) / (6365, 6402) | -1.1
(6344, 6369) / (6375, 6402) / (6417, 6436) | -0.1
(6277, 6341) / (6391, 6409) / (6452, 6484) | -0.1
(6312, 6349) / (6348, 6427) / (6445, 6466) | 0.2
